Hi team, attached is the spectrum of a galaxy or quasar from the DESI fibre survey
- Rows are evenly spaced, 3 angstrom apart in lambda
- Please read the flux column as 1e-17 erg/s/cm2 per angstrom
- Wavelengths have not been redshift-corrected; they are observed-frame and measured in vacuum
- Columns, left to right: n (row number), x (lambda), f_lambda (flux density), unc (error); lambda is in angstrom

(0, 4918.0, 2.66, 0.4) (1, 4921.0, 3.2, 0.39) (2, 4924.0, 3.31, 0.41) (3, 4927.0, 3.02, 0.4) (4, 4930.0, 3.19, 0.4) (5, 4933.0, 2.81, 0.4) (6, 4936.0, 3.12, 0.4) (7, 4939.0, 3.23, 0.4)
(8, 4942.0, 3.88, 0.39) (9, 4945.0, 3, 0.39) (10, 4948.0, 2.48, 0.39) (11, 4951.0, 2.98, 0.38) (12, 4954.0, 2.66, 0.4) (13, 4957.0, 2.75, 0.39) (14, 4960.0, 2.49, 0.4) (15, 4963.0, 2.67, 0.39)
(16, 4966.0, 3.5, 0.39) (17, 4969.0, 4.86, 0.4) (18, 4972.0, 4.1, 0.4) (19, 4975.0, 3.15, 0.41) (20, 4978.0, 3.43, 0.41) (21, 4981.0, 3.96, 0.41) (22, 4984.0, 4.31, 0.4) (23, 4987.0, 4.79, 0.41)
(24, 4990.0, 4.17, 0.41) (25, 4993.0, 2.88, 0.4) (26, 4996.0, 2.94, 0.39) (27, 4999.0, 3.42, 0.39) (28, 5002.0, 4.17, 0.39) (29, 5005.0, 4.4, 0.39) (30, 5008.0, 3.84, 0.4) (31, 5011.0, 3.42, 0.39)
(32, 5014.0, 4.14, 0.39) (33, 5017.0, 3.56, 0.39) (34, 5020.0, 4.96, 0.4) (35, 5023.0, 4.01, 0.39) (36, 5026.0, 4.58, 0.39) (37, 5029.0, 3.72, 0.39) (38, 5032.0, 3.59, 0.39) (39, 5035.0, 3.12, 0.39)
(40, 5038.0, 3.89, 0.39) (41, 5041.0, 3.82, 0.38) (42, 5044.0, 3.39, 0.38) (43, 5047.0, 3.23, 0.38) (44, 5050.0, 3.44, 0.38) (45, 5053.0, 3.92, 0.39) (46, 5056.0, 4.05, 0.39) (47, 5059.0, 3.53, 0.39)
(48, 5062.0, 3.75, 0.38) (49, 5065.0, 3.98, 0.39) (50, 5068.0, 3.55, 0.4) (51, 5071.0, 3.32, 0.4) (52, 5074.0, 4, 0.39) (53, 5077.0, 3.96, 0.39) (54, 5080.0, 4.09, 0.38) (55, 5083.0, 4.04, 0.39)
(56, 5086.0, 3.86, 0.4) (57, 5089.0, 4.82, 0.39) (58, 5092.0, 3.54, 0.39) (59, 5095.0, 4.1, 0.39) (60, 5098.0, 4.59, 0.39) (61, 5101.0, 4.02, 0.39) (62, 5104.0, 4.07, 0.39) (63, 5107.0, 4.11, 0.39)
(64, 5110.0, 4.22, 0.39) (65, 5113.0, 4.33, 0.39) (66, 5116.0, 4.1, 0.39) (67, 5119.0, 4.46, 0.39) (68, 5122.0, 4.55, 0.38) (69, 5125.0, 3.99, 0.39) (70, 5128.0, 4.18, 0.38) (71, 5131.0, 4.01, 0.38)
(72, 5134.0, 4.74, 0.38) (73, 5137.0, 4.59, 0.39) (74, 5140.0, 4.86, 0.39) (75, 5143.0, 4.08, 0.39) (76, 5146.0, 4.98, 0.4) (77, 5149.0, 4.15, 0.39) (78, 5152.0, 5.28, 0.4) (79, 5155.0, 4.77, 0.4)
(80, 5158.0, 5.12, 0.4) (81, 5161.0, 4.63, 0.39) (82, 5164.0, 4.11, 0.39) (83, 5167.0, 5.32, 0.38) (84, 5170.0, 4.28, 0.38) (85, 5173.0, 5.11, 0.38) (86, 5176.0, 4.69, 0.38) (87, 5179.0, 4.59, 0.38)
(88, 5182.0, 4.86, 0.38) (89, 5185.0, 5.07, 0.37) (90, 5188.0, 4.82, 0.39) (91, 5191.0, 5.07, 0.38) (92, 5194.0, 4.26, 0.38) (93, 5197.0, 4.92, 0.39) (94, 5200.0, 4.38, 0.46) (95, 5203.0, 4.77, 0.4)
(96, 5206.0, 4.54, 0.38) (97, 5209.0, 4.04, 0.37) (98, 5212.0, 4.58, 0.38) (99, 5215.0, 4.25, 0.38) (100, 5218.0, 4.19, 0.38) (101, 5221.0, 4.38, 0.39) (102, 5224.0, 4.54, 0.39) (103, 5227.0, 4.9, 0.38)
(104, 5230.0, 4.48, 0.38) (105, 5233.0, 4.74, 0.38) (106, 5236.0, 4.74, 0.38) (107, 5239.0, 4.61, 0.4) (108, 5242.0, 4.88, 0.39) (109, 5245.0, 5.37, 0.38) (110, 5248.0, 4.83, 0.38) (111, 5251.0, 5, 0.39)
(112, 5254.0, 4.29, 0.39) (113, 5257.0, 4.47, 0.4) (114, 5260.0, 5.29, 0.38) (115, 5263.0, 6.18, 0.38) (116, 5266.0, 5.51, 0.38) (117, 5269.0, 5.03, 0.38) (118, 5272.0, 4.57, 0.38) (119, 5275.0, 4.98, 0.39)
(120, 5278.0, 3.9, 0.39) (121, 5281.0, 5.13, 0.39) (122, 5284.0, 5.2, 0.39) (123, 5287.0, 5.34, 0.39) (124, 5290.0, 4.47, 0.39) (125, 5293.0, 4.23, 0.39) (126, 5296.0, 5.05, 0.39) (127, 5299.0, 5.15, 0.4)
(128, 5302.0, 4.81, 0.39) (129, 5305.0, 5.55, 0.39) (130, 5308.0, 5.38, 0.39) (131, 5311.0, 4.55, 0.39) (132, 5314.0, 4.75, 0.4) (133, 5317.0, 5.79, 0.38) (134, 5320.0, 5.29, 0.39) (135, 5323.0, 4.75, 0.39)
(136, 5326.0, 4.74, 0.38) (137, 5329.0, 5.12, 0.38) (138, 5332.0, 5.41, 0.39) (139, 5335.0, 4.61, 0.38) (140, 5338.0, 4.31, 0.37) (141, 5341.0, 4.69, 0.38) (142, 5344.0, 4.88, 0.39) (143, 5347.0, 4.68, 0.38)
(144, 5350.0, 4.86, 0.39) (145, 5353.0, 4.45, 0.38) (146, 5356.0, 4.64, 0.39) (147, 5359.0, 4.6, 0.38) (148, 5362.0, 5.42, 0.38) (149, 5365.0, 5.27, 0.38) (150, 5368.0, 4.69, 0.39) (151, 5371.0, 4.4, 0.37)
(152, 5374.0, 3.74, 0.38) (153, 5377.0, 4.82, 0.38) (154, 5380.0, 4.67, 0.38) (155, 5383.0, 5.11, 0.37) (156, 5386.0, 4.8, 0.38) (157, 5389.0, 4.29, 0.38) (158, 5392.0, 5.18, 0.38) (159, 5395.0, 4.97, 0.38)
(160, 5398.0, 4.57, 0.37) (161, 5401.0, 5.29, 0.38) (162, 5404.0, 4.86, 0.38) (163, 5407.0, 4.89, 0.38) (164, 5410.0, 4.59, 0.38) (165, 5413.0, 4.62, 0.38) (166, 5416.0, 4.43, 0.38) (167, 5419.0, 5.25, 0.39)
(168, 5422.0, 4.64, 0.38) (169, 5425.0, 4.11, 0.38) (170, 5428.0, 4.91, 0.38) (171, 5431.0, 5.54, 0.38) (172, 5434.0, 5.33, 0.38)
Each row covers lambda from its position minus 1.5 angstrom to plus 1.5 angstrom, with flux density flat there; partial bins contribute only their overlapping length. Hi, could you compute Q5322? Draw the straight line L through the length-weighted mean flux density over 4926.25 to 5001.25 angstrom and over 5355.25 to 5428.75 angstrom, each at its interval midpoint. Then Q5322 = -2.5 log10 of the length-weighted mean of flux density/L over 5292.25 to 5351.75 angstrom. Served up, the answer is -0.095 mag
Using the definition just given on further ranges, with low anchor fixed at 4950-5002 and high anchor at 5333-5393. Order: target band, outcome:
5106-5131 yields -0.08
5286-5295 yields -0.04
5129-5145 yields -0.12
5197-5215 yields -0.07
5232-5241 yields -0.09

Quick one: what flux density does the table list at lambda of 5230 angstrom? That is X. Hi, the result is 4.48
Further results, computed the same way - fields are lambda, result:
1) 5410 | 4.59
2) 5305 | 5.55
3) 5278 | 3.9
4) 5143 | 4.08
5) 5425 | 4.11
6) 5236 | 4.74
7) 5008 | 3.84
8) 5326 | 4.74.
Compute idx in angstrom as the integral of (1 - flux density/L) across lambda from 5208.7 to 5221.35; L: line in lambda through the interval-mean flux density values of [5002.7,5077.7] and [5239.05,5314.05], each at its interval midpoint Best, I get 0.96 angstrom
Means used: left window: 3.81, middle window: 4.3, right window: 4.95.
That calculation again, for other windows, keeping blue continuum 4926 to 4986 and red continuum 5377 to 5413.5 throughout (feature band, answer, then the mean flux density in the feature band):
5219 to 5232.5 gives -1.1 angstrom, 4.57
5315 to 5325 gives -1.4 angstrom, 5.22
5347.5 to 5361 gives 0.0 angstrom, 4.67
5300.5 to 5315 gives -1.6 angstrom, 5.02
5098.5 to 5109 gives -0.9 angstrom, 4.12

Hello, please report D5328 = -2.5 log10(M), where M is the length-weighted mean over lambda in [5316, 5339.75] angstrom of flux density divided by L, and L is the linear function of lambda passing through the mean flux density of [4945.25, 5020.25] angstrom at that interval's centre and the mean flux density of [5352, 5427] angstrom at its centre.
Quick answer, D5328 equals -0.10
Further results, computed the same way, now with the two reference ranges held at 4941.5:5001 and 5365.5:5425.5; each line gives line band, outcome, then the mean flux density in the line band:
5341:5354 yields -0.037 mag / 4.72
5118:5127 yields -0.116 mag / 4.32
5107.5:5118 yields -0.099 mag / 4.22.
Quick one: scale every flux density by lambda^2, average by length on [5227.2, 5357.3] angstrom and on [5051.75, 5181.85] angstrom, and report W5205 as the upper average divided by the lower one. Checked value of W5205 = 1.2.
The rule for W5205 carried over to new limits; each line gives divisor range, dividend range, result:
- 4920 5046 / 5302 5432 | 1.58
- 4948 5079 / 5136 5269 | 1.39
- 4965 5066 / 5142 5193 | 1.32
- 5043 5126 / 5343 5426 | 1.34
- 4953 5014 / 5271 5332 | 1.55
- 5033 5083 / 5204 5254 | 1.33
